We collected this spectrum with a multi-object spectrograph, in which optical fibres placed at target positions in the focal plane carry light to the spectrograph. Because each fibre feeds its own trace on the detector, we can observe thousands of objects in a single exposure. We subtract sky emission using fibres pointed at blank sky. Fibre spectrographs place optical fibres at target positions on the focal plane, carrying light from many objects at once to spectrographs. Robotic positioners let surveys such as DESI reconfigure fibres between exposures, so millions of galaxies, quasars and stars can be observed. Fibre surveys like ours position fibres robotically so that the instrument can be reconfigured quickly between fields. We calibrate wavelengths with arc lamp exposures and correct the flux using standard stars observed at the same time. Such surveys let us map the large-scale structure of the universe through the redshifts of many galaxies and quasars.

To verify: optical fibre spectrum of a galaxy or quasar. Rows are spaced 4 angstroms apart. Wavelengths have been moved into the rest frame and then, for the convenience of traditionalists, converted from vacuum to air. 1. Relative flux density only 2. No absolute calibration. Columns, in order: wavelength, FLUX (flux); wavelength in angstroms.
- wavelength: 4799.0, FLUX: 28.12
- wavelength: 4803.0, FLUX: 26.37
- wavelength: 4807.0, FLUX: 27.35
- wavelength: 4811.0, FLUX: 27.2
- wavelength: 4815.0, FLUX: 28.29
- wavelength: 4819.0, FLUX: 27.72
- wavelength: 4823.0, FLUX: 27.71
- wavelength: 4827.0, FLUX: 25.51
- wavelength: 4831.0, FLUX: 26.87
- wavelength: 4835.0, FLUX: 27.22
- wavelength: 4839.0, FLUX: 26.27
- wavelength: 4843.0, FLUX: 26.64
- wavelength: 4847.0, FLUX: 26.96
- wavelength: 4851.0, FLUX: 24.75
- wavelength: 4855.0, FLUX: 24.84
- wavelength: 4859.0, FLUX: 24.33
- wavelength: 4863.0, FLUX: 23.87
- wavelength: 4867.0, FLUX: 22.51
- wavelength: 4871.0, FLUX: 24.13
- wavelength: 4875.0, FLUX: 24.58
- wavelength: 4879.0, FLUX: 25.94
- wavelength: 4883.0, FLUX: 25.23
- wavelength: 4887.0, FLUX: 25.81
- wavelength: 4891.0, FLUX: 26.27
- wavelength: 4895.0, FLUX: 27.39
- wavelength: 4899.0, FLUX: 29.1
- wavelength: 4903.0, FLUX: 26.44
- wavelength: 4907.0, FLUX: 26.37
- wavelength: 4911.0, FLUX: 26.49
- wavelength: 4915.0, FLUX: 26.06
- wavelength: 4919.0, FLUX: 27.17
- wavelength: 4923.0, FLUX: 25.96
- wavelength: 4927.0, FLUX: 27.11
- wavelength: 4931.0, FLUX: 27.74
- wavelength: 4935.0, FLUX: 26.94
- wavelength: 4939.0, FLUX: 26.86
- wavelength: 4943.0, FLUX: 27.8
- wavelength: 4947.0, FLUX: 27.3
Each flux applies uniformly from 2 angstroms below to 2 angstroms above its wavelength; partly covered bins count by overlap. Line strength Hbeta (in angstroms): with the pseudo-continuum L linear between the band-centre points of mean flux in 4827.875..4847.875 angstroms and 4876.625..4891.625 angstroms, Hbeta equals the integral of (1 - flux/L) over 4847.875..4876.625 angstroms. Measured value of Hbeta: 2.14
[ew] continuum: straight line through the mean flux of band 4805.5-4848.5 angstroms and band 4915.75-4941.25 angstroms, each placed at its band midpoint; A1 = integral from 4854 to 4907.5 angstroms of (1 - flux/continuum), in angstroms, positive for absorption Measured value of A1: 3.0 angstroms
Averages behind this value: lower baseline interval 27.1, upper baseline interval 26.9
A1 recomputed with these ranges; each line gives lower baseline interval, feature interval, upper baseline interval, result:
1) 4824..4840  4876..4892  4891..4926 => 0.63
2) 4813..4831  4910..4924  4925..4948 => 0.43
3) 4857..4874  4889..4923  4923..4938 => -1.38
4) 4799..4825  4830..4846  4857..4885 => -0.39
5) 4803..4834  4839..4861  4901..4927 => 1.12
